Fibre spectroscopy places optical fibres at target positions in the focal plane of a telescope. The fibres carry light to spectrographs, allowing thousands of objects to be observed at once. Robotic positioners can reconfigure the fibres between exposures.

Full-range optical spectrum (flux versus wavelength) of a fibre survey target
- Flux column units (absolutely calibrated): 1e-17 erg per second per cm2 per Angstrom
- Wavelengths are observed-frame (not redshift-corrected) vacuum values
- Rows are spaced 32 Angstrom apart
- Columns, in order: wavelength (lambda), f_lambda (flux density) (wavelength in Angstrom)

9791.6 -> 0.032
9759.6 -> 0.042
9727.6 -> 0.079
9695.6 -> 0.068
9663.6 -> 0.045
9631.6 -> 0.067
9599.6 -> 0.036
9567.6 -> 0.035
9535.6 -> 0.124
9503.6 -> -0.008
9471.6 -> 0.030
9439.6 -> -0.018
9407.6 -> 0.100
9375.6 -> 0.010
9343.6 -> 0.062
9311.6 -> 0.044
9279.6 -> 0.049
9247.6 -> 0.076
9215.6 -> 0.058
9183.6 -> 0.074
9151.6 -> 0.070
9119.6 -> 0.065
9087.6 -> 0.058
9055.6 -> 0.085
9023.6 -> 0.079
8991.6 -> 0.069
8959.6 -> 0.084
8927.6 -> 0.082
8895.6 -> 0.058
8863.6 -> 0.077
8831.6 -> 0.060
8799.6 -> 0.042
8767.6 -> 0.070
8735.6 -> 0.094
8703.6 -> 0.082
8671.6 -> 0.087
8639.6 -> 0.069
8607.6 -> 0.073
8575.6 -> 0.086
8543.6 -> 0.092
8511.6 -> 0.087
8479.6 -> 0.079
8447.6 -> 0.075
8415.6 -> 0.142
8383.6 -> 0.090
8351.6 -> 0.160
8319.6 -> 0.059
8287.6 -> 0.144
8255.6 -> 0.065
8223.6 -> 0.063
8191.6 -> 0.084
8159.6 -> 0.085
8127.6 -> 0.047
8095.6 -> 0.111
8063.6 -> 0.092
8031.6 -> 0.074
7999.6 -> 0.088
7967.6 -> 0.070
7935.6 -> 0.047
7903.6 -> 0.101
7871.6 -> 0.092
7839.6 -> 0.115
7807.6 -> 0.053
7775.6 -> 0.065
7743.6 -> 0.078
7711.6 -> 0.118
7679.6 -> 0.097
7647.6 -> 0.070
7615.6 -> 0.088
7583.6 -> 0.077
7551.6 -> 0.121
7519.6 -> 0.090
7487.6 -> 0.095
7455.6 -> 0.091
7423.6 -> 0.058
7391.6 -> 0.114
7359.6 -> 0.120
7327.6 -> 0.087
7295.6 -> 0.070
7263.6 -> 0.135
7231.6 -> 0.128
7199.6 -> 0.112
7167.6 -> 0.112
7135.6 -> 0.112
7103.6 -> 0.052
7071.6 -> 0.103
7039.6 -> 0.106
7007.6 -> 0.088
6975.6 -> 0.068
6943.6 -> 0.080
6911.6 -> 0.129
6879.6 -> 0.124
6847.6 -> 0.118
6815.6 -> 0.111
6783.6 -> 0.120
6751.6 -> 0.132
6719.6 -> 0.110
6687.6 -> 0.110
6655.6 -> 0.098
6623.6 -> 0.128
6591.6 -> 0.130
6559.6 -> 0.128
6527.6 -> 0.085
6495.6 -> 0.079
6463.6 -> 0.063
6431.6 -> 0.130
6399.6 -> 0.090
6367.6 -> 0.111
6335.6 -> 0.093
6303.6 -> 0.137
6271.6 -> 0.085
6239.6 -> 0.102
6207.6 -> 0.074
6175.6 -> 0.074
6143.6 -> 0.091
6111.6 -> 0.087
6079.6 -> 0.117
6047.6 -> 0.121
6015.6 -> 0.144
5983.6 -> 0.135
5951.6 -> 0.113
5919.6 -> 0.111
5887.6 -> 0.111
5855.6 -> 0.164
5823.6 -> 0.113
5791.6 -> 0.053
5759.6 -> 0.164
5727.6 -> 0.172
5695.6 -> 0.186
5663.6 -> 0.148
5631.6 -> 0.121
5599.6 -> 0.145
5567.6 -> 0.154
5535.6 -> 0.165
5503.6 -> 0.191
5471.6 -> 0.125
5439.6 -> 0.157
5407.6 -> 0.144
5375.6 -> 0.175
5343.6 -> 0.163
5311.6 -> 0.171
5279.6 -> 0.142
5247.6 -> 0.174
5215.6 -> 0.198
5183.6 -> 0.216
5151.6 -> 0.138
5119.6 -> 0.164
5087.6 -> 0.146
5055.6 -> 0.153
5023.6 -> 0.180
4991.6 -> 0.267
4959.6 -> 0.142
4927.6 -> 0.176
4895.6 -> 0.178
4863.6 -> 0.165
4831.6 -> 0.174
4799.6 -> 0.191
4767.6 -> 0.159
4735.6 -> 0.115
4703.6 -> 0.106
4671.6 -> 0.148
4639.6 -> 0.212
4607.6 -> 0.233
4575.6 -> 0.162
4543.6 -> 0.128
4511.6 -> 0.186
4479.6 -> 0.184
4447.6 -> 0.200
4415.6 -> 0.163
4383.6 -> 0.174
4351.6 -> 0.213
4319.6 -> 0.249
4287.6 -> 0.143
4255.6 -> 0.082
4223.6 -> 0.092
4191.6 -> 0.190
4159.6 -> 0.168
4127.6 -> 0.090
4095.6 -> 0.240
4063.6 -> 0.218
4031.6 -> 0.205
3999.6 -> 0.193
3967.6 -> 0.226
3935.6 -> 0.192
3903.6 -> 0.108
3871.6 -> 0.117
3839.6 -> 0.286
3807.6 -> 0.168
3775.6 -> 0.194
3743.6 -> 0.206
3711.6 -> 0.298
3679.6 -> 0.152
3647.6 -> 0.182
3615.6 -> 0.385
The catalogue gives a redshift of 1.621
